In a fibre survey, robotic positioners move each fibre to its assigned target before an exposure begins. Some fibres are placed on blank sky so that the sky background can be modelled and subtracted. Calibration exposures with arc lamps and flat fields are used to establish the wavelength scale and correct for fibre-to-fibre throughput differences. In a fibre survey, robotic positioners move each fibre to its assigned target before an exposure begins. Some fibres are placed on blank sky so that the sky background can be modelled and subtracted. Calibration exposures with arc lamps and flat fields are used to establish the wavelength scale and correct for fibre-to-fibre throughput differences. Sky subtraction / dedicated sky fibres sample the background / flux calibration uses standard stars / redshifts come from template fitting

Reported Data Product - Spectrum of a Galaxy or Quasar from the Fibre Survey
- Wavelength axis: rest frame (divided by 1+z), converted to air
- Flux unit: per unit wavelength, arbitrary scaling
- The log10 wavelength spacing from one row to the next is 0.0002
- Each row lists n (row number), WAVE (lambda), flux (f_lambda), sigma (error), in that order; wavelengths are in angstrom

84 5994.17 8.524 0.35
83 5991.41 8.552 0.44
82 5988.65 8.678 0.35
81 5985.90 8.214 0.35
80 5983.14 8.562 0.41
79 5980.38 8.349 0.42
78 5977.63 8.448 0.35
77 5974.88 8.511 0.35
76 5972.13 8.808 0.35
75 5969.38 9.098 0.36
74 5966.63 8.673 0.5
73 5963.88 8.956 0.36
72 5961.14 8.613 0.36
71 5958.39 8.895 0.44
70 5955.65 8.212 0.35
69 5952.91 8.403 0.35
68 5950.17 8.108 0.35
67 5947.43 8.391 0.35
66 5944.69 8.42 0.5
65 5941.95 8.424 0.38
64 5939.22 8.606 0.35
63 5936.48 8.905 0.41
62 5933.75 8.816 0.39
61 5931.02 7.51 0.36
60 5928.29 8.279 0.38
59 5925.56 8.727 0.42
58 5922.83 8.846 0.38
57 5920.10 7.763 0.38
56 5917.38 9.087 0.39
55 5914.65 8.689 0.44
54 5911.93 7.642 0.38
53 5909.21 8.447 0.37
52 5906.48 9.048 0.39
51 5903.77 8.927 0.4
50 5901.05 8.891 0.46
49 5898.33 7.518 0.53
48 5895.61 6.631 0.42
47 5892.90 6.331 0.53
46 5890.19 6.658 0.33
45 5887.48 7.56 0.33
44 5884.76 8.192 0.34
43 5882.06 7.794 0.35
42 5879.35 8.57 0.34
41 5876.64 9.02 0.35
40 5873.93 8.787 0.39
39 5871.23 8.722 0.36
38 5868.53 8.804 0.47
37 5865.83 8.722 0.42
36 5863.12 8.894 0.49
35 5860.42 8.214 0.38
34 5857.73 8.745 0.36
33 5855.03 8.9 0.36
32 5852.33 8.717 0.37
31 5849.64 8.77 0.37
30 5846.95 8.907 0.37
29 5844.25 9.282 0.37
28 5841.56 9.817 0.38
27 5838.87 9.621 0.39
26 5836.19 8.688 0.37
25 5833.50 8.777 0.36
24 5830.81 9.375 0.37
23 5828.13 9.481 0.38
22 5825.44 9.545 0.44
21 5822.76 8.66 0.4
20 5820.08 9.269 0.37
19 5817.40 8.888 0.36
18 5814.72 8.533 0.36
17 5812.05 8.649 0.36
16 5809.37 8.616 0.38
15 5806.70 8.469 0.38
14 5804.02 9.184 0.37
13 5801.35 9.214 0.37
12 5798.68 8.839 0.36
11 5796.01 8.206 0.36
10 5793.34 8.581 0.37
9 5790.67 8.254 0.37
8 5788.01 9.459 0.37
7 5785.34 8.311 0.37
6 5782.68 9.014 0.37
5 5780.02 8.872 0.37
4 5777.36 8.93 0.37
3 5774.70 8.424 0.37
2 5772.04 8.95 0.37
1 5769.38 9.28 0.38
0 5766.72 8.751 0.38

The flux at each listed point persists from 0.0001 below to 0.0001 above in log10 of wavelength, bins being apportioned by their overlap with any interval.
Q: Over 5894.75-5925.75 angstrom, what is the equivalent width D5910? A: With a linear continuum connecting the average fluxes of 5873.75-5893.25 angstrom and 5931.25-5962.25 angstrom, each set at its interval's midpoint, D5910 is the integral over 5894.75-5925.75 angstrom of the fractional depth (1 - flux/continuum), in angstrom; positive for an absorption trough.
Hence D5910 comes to -0.8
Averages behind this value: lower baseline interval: 7.89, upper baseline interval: 8.49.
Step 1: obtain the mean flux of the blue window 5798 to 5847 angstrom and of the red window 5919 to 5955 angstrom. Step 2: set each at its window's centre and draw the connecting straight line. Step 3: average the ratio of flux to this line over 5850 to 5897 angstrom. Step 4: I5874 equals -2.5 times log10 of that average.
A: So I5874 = 0.07 mag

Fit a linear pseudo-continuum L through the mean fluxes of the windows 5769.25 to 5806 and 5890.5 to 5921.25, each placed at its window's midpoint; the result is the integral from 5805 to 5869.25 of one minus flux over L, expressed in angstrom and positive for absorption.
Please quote -3.4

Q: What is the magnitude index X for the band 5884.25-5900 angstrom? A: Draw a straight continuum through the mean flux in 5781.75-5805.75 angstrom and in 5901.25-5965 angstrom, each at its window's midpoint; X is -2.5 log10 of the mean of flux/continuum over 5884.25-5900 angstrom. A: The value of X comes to 0.20 mag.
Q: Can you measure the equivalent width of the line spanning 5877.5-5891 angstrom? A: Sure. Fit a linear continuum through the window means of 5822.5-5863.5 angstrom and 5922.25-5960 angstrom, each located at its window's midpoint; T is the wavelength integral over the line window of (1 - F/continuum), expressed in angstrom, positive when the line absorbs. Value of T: 1.5 angstrom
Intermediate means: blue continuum 9.04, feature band 7.84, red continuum 8.46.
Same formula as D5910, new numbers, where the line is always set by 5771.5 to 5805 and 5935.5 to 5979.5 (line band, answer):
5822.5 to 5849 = -1.52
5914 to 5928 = 0.06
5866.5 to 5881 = -0.12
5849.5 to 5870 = -0.04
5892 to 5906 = 1.40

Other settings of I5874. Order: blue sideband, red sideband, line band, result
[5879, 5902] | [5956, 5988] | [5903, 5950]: -0.06 mag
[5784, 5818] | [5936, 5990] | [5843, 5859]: -0.03 mag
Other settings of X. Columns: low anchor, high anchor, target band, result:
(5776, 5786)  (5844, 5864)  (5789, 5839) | -0.009 mag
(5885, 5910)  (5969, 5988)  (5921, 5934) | -0.041 mag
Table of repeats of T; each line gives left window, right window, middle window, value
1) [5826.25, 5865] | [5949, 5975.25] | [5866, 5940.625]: 4.80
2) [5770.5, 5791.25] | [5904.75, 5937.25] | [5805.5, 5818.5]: 0.15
